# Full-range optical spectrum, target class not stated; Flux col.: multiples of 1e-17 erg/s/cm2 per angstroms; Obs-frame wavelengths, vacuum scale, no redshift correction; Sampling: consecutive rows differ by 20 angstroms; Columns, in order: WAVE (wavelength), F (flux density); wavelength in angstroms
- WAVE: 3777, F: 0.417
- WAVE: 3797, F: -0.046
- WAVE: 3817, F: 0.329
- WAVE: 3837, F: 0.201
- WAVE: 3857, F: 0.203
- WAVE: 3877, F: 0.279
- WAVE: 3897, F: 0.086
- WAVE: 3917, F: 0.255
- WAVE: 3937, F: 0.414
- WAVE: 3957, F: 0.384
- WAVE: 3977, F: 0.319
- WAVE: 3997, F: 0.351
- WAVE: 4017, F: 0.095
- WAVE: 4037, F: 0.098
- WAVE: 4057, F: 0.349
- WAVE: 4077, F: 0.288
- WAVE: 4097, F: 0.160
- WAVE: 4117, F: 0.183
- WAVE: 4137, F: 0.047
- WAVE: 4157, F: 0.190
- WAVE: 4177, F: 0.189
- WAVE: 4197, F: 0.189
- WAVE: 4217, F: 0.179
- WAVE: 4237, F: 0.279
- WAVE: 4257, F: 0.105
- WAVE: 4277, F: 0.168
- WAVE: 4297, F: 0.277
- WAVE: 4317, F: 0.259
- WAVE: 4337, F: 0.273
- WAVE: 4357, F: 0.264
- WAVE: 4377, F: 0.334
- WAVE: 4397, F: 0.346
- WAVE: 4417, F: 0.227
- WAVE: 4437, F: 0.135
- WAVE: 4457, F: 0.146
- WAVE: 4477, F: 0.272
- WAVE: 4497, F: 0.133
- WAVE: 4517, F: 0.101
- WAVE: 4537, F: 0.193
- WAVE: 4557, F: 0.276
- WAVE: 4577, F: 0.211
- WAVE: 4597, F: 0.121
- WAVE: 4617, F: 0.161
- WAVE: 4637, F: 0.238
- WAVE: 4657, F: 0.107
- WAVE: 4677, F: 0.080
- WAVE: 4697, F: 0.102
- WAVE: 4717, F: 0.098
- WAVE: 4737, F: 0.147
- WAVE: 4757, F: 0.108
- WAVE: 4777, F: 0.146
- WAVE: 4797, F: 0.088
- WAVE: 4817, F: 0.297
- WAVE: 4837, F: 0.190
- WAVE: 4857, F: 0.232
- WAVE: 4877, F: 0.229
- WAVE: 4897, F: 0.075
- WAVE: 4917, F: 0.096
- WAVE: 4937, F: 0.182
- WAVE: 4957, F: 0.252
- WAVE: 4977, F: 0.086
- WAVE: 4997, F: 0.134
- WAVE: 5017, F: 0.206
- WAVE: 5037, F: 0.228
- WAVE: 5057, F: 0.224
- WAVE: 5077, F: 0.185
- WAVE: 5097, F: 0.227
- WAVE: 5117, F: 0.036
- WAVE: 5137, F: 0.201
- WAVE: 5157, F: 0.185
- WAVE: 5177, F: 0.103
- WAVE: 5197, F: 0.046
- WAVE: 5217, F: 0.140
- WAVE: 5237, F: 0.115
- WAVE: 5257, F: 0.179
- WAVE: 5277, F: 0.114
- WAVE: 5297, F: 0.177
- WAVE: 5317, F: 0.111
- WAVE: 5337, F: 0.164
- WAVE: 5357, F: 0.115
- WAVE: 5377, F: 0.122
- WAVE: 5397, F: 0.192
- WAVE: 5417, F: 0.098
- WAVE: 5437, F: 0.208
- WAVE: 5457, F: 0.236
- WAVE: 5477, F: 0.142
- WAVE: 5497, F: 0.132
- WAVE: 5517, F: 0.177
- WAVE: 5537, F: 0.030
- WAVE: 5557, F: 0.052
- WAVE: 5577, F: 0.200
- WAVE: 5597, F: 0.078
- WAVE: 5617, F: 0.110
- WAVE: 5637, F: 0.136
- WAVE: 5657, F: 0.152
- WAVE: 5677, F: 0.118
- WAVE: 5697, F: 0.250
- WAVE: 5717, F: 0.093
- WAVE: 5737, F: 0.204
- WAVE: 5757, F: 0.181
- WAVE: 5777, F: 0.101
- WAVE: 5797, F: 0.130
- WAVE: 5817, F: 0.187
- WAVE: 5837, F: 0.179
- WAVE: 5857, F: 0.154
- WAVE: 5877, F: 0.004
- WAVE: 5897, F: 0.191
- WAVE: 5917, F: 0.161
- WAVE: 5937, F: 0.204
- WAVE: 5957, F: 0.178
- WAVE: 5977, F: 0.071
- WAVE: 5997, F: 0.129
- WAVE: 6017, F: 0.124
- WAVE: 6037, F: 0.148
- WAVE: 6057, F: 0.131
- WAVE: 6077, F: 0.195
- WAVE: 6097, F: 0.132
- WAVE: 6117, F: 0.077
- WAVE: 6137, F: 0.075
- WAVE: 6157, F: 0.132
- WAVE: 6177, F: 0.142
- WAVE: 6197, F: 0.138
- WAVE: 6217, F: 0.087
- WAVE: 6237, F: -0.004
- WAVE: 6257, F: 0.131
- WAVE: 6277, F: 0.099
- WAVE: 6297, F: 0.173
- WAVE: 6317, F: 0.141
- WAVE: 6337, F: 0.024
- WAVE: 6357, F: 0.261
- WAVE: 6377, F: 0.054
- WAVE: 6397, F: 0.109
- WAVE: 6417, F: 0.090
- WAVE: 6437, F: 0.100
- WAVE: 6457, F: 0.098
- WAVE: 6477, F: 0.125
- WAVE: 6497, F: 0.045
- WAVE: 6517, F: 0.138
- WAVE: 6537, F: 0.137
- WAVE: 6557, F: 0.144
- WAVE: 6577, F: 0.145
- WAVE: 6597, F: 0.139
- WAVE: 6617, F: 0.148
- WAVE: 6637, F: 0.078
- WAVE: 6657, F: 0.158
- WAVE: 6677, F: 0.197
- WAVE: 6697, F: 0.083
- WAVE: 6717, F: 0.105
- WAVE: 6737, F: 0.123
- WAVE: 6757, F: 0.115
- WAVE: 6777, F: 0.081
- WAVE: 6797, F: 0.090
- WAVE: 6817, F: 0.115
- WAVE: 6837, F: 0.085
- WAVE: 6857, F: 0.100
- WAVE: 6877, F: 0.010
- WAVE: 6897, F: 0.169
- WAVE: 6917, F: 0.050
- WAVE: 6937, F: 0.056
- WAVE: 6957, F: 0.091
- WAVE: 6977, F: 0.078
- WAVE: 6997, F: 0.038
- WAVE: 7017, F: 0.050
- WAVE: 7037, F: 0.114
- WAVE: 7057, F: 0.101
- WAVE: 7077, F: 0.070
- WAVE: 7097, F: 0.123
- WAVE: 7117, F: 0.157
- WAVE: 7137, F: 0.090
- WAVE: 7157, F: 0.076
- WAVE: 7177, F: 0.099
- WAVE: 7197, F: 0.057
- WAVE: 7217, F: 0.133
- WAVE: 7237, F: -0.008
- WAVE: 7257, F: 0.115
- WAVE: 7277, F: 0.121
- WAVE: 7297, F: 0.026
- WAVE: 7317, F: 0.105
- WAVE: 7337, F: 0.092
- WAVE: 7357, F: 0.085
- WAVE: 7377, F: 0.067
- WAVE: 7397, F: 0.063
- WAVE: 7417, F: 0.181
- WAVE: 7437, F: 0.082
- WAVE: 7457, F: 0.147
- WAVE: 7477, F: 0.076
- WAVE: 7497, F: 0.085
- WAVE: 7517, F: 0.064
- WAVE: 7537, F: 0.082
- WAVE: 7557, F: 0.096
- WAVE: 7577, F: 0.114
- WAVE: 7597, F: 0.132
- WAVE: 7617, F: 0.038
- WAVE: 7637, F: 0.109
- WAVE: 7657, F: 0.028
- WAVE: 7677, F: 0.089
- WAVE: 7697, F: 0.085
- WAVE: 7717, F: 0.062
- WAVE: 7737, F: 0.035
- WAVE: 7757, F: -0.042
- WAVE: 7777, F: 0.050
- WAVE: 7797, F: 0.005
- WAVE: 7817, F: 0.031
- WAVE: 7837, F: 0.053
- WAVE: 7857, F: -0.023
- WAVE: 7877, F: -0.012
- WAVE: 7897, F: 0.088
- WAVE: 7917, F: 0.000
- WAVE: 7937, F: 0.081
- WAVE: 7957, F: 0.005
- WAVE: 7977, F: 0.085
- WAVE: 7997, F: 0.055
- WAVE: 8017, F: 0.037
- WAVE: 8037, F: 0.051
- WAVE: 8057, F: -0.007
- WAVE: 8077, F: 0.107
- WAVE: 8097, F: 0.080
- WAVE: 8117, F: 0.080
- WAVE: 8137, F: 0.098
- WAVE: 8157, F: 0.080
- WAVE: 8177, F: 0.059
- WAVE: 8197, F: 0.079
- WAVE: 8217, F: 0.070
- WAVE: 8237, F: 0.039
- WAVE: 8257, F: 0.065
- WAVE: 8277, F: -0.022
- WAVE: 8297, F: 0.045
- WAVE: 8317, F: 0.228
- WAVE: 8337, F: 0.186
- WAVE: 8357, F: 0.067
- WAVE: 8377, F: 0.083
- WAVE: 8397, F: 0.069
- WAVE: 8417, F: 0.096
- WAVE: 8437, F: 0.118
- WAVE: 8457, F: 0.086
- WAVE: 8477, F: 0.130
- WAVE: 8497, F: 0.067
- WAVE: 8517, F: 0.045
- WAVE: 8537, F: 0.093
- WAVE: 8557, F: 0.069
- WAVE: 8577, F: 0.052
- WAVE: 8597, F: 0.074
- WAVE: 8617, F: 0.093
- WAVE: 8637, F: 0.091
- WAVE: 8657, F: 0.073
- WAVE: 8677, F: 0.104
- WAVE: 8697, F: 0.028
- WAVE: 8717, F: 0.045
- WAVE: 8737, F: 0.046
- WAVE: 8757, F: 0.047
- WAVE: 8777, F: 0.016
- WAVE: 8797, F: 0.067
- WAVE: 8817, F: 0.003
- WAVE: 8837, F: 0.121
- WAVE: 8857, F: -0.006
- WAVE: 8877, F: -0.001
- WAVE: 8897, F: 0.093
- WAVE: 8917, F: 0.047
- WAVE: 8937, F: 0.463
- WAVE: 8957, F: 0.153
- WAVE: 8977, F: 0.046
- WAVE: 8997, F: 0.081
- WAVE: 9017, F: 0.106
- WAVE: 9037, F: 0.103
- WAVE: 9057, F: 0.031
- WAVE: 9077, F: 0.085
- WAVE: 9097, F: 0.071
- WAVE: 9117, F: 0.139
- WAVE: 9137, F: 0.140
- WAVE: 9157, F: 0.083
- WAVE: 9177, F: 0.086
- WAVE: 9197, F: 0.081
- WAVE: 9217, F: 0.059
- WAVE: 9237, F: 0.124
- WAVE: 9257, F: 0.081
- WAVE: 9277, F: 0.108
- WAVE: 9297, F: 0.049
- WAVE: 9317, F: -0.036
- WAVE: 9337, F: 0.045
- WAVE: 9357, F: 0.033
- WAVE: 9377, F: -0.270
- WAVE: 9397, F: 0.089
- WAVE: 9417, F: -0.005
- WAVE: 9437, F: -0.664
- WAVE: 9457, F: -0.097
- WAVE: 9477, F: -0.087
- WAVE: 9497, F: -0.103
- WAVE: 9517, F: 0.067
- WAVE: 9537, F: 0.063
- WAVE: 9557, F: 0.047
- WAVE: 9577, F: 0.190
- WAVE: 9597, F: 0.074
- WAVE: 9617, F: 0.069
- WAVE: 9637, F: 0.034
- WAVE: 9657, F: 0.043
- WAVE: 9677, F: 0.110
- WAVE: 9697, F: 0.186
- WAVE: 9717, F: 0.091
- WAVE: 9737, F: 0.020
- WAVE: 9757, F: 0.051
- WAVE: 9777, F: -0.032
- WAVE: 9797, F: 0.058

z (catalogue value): 1.398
